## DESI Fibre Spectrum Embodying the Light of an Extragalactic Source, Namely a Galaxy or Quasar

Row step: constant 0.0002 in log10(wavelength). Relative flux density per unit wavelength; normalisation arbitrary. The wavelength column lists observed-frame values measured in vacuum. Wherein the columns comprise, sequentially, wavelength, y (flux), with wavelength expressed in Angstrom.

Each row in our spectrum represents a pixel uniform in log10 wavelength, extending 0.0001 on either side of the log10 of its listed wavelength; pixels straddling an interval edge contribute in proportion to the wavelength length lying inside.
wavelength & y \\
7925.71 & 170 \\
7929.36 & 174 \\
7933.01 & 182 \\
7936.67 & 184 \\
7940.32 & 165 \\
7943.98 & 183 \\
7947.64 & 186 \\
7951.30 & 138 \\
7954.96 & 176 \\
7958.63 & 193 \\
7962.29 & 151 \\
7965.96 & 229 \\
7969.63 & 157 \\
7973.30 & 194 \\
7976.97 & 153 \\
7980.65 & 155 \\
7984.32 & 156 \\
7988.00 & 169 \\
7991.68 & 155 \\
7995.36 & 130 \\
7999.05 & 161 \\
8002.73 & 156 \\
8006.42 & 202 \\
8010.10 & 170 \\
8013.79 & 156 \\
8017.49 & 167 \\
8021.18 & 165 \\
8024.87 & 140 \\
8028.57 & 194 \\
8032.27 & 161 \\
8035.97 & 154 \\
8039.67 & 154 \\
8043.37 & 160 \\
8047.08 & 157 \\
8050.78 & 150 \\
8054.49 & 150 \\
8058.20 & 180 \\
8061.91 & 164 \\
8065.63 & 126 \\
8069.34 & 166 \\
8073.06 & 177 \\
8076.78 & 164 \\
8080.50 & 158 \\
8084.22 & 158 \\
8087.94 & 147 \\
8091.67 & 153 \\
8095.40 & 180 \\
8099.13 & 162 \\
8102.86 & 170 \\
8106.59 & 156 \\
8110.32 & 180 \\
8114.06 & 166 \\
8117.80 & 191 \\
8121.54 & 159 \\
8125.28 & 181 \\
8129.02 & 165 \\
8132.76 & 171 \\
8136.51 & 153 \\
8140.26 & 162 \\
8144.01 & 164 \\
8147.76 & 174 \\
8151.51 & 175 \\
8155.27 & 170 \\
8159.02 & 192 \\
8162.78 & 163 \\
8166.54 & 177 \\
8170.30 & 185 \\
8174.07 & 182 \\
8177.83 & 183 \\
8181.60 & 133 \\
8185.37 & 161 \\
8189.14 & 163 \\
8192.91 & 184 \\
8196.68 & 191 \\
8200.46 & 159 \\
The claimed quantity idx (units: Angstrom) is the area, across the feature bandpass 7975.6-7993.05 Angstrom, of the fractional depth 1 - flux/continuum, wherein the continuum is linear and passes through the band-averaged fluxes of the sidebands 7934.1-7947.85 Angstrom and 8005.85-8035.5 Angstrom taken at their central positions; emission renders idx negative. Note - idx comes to 1.5 Angstrom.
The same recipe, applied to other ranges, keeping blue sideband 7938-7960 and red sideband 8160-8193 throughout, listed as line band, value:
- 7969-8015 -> 2.6 Angstrom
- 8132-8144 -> 0.6 Angstrom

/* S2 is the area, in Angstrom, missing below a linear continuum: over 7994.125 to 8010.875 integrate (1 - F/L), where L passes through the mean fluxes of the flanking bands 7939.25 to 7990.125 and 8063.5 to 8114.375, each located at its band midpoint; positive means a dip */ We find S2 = 0.39 Angstrom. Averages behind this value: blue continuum 172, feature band 165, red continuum 162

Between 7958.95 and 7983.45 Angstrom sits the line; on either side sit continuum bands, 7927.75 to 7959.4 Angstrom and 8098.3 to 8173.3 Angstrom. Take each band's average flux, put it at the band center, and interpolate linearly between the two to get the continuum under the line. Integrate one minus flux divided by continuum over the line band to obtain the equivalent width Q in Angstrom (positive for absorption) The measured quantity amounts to 0.11 Angstrom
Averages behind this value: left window 175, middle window 174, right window 171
